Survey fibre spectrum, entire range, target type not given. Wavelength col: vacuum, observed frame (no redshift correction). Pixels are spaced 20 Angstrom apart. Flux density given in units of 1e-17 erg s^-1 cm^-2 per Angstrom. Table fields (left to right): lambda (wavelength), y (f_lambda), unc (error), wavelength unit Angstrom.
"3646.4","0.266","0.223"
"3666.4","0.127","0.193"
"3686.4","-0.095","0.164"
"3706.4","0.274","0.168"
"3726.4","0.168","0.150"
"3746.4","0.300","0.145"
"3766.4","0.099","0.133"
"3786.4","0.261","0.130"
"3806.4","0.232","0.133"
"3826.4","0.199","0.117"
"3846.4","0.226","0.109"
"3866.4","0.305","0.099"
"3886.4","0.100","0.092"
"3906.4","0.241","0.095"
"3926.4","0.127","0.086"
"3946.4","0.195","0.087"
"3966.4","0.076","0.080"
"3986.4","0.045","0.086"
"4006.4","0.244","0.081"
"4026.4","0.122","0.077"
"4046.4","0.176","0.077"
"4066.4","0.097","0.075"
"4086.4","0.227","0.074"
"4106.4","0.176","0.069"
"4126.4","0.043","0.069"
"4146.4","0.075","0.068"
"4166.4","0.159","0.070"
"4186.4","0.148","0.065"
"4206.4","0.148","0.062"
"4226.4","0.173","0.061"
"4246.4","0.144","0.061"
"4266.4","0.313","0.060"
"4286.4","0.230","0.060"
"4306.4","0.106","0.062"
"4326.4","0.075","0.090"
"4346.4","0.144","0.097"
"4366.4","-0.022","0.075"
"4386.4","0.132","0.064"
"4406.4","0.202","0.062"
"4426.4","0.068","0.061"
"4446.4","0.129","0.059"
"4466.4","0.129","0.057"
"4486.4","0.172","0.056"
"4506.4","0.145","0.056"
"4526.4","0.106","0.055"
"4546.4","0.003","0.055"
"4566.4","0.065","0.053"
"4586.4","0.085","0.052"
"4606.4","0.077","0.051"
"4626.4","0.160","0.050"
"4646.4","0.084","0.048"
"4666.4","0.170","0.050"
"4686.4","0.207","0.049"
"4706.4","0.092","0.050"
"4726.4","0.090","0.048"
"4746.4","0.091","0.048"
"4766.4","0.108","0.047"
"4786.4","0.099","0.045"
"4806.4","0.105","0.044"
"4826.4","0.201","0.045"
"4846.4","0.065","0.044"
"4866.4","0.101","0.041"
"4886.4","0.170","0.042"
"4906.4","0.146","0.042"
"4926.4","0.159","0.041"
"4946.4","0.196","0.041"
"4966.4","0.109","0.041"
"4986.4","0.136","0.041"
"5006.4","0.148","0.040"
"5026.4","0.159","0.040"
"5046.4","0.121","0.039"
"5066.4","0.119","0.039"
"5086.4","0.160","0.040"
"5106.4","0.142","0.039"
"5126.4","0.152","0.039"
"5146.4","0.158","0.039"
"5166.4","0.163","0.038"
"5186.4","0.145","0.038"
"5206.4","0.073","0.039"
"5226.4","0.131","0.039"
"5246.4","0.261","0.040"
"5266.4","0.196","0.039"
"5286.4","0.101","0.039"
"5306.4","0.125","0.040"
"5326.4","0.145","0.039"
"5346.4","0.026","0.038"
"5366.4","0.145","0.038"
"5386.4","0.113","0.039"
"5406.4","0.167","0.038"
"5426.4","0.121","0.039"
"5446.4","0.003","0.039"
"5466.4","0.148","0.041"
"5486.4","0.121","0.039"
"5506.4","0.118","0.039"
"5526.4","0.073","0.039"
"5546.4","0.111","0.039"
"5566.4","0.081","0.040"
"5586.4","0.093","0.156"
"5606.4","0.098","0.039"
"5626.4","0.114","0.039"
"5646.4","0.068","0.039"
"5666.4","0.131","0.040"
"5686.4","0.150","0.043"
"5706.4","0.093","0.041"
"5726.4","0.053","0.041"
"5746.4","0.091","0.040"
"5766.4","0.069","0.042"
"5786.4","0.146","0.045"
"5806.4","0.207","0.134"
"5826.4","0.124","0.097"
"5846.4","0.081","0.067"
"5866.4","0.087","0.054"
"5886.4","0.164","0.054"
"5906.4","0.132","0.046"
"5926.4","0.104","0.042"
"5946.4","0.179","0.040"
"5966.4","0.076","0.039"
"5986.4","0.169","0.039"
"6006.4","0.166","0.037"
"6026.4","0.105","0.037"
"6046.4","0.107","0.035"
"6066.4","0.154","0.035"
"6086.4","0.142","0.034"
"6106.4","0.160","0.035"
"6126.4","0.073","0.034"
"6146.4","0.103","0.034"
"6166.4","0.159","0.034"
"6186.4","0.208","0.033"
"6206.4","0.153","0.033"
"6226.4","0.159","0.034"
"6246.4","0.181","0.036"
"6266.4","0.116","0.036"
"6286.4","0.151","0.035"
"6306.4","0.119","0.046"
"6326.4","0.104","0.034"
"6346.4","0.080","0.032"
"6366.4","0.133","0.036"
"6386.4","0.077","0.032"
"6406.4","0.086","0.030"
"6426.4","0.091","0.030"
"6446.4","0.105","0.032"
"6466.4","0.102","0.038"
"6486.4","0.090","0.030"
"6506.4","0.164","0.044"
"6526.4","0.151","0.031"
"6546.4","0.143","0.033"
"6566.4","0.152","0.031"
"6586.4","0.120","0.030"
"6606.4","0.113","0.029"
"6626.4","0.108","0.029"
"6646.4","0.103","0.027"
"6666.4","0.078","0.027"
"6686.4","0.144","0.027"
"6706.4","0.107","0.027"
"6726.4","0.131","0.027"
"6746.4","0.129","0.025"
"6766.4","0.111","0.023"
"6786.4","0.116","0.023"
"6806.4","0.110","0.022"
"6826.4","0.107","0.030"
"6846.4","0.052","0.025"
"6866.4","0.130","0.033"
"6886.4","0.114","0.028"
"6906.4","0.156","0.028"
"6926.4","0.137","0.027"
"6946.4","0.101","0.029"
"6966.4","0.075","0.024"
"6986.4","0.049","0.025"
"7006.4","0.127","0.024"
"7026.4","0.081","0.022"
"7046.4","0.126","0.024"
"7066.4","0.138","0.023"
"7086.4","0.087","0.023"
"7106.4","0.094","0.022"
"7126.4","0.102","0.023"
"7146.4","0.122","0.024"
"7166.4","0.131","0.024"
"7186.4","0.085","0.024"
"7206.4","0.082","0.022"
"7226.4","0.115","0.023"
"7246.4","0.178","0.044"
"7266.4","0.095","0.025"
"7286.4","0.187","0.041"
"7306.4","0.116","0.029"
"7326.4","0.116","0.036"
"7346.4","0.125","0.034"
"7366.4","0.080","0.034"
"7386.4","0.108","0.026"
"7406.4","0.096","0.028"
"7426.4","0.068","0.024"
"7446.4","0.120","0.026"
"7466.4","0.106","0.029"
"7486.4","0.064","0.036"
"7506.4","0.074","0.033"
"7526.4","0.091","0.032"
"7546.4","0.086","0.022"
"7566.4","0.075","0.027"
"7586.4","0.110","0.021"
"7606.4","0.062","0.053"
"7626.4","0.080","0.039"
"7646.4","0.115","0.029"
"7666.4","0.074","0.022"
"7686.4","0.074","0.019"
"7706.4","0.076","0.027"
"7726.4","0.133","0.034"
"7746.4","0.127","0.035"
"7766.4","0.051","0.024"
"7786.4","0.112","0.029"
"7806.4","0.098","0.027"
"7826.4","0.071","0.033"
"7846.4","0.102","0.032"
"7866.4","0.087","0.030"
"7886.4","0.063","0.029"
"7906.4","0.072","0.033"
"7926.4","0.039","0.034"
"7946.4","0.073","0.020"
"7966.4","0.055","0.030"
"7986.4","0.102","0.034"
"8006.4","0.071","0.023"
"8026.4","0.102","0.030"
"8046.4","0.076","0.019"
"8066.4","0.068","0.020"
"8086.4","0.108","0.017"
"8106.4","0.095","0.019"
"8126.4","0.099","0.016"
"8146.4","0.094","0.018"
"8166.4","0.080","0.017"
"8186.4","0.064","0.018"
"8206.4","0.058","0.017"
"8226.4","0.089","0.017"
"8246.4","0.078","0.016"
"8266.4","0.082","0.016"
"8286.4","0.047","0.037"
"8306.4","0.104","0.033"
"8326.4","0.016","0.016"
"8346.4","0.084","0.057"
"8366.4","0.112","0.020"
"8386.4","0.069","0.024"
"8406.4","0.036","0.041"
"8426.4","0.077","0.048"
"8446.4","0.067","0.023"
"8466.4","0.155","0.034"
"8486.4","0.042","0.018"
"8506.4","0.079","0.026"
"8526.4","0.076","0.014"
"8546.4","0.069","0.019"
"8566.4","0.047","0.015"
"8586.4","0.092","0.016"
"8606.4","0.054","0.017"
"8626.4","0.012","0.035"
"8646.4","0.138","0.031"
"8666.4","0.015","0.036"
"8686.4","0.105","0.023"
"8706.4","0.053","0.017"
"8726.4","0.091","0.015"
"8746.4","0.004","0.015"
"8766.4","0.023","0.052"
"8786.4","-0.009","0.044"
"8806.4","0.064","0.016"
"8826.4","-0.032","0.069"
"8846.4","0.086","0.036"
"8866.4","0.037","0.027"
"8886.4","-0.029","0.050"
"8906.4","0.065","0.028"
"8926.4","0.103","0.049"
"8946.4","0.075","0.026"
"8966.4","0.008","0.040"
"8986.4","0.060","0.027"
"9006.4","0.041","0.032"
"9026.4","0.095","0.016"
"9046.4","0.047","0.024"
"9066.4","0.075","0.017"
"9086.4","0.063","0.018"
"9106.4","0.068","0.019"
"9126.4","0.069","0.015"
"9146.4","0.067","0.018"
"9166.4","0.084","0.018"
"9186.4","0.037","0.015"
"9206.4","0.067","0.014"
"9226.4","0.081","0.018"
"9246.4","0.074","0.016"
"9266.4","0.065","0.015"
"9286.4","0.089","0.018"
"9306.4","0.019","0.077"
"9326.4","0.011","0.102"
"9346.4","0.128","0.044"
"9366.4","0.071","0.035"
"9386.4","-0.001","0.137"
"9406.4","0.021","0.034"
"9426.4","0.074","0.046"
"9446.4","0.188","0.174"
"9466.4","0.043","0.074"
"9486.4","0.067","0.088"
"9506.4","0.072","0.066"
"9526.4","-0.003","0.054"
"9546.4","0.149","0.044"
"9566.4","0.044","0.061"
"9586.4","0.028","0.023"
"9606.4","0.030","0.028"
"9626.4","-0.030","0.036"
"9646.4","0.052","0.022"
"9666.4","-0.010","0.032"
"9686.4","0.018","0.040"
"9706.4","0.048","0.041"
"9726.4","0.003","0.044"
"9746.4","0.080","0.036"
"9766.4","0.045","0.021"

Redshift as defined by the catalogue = 0.06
